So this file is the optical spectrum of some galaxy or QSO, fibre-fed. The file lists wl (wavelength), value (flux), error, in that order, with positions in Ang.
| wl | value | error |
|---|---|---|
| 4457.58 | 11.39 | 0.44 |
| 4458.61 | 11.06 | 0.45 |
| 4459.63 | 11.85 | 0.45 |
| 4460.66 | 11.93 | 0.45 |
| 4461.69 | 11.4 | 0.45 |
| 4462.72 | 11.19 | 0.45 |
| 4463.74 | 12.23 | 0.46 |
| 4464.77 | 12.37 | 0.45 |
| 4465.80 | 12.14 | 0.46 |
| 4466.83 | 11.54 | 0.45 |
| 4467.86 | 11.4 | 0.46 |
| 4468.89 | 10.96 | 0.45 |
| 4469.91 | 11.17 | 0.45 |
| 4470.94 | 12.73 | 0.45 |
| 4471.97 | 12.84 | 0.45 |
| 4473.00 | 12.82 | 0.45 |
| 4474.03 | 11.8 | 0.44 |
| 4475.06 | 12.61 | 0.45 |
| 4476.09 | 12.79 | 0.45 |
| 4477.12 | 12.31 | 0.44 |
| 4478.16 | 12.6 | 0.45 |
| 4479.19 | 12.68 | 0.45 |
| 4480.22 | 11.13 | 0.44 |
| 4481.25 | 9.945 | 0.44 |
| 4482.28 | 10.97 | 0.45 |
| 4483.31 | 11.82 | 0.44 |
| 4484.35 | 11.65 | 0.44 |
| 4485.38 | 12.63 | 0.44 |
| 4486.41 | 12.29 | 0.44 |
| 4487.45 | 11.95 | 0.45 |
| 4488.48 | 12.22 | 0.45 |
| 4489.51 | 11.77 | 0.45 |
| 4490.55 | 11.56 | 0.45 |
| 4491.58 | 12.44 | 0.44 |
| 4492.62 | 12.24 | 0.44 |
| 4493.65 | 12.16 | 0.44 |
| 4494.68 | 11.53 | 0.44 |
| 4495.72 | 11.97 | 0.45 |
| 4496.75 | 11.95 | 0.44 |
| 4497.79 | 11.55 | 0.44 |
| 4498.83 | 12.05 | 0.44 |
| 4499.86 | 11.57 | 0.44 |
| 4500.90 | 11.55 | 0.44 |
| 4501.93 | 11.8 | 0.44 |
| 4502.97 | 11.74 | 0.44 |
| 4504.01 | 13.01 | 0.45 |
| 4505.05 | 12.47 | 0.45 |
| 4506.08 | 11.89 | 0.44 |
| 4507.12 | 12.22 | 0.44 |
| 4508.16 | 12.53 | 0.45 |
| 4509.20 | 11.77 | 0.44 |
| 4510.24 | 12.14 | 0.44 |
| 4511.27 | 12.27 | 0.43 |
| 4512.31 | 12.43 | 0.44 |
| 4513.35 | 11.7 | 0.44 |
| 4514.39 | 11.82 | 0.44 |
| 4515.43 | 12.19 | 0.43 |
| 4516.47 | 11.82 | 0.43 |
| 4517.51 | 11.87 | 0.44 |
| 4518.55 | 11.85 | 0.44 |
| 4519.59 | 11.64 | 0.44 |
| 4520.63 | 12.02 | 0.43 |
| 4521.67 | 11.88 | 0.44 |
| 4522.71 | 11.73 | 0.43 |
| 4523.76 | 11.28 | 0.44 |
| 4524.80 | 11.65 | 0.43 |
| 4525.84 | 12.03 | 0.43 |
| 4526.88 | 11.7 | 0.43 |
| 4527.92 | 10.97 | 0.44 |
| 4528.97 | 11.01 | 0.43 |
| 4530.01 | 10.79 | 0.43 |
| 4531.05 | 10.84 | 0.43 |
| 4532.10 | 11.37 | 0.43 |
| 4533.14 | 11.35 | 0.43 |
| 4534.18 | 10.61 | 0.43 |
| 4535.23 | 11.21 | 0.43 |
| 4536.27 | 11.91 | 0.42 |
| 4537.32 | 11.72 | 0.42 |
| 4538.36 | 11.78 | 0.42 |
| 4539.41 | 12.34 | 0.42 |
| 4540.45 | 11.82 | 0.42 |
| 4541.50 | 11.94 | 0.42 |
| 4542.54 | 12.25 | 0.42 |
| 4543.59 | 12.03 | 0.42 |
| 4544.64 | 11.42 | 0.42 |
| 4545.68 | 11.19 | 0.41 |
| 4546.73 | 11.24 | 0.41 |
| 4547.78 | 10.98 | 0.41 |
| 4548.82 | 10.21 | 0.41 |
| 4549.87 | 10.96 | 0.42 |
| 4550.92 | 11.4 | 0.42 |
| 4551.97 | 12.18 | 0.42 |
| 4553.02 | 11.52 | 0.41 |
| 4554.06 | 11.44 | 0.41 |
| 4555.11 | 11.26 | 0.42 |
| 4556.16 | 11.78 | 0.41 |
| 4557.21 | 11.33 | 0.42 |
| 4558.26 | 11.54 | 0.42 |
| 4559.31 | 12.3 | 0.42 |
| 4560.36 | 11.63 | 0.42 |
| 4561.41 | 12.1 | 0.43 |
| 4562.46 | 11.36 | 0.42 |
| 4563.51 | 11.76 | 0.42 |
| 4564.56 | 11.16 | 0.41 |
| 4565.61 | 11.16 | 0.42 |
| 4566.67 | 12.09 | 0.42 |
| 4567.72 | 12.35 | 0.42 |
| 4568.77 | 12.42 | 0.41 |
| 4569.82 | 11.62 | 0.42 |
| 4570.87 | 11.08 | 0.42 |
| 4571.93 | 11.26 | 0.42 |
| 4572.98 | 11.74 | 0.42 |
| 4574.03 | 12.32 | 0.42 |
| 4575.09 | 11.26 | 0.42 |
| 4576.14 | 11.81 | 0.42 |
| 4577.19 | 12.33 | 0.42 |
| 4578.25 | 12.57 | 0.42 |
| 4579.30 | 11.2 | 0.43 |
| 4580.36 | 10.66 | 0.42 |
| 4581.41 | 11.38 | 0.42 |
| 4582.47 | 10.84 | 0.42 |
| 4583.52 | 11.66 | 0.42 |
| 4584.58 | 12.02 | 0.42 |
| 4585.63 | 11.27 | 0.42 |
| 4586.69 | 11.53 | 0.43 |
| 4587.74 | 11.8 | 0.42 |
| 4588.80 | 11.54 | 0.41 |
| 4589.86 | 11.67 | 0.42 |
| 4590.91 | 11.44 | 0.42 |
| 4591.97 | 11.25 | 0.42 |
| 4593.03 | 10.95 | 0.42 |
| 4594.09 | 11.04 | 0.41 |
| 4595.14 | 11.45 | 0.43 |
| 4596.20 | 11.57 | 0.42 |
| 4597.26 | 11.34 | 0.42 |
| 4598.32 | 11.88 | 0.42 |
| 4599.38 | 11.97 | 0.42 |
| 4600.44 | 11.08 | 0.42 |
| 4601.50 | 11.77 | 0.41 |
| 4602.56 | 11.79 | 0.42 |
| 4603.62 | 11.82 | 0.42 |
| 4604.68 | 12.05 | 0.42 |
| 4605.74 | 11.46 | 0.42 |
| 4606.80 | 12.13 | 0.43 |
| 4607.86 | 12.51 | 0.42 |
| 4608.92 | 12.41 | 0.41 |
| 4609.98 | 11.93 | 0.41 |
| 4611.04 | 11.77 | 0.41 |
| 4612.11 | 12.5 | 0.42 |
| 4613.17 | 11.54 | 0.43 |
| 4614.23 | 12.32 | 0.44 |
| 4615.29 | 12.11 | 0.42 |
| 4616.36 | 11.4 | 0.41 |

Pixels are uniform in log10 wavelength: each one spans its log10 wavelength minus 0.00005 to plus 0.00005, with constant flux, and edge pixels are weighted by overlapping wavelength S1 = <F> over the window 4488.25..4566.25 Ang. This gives 11.7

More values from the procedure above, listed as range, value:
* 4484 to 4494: 12.1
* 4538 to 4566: 11.6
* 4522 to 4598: 11.5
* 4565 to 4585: 11.7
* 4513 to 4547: 11.6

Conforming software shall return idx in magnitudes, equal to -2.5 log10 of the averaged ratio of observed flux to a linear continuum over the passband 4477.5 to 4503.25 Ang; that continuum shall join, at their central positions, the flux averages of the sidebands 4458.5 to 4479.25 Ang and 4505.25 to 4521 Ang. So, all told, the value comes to 0.018 mag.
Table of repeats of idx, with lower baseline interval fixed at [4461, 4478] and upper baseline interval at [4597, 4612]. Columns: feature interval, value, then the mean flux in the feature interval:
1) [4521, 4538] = 0.05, 11.4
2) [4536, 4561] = 0.03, 11.6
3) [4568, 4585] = 0.02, 11.6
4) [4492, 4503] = 0.01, 11.8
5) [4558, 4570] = 0.01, 11.8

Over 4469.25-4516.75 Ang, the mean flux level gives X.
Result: 12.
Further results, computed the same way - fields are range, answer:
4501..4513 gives 12.2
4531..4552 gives 11.5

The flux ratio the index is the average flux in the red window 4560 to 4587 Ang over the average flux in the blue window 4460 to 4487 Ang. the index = 0.98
